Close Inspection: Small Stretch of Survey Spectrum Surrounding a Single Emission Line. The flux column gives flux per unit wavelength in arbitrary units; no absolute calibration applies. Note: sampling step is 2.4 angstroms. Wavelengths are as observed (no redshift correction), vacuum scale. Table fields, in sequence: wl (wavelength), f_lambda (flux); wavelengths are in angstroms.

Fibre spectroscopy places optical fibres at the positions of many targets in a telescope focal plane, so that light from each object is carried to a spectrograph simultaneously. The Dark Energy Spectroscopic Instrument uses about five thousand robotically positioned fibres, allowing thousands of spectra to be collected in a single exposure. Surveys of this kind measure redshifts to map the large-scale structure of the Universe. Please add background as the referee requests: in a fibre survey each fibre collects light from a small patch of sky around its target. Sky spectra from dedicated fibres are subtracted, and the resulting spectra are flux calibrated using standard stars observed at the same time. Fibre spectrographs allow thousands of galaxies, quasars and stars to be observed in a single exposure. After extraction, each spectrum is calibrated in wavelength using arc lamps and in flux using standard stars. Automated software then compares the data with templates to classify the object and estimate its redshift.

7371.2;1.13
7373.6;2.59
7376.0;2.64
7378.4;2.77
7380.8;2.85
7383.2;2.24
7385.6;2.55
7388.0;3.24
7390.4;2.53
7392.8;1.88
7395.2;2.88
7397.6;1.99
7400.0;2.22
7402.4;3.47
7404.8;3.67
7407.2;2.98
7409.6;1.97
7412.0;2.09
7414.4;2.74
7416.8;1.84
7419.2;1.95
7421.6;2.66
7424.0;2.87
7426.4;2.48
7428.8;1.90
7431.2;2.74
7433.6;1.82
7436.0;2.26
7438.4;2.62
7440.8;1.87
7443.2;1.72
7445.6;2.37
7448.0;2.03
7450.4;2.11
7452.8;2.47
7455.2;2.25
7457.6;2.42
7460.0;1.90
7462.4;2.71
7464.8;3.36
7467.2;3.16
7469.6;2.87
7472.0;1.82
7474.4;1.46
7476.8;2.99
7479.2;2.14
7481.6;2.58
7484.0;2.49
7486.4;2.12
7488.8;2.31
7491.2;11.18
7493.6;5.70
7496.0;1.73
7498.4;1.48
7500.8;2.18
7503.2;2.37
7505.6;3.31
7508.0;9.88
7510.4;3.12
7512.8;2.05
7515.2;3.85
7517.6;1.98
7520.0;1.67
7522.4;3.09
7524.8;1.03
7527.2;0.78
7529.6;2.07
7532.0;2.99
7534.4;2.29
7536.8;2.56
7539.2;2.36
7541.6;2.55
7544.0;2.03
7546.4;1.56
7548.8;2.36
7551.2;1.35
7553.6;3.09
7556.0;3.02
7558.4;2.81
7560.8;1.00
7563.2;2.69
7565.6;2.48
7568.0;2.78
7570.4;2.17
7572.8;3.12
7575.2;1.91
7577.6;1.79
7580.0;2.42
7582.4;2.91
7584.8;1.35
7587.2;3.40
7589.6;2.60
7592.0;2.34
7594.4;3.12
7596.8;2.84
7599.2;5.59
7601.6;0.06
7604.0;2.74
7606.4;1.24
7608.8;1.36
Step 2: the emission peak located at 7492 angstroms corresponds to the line [S II]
